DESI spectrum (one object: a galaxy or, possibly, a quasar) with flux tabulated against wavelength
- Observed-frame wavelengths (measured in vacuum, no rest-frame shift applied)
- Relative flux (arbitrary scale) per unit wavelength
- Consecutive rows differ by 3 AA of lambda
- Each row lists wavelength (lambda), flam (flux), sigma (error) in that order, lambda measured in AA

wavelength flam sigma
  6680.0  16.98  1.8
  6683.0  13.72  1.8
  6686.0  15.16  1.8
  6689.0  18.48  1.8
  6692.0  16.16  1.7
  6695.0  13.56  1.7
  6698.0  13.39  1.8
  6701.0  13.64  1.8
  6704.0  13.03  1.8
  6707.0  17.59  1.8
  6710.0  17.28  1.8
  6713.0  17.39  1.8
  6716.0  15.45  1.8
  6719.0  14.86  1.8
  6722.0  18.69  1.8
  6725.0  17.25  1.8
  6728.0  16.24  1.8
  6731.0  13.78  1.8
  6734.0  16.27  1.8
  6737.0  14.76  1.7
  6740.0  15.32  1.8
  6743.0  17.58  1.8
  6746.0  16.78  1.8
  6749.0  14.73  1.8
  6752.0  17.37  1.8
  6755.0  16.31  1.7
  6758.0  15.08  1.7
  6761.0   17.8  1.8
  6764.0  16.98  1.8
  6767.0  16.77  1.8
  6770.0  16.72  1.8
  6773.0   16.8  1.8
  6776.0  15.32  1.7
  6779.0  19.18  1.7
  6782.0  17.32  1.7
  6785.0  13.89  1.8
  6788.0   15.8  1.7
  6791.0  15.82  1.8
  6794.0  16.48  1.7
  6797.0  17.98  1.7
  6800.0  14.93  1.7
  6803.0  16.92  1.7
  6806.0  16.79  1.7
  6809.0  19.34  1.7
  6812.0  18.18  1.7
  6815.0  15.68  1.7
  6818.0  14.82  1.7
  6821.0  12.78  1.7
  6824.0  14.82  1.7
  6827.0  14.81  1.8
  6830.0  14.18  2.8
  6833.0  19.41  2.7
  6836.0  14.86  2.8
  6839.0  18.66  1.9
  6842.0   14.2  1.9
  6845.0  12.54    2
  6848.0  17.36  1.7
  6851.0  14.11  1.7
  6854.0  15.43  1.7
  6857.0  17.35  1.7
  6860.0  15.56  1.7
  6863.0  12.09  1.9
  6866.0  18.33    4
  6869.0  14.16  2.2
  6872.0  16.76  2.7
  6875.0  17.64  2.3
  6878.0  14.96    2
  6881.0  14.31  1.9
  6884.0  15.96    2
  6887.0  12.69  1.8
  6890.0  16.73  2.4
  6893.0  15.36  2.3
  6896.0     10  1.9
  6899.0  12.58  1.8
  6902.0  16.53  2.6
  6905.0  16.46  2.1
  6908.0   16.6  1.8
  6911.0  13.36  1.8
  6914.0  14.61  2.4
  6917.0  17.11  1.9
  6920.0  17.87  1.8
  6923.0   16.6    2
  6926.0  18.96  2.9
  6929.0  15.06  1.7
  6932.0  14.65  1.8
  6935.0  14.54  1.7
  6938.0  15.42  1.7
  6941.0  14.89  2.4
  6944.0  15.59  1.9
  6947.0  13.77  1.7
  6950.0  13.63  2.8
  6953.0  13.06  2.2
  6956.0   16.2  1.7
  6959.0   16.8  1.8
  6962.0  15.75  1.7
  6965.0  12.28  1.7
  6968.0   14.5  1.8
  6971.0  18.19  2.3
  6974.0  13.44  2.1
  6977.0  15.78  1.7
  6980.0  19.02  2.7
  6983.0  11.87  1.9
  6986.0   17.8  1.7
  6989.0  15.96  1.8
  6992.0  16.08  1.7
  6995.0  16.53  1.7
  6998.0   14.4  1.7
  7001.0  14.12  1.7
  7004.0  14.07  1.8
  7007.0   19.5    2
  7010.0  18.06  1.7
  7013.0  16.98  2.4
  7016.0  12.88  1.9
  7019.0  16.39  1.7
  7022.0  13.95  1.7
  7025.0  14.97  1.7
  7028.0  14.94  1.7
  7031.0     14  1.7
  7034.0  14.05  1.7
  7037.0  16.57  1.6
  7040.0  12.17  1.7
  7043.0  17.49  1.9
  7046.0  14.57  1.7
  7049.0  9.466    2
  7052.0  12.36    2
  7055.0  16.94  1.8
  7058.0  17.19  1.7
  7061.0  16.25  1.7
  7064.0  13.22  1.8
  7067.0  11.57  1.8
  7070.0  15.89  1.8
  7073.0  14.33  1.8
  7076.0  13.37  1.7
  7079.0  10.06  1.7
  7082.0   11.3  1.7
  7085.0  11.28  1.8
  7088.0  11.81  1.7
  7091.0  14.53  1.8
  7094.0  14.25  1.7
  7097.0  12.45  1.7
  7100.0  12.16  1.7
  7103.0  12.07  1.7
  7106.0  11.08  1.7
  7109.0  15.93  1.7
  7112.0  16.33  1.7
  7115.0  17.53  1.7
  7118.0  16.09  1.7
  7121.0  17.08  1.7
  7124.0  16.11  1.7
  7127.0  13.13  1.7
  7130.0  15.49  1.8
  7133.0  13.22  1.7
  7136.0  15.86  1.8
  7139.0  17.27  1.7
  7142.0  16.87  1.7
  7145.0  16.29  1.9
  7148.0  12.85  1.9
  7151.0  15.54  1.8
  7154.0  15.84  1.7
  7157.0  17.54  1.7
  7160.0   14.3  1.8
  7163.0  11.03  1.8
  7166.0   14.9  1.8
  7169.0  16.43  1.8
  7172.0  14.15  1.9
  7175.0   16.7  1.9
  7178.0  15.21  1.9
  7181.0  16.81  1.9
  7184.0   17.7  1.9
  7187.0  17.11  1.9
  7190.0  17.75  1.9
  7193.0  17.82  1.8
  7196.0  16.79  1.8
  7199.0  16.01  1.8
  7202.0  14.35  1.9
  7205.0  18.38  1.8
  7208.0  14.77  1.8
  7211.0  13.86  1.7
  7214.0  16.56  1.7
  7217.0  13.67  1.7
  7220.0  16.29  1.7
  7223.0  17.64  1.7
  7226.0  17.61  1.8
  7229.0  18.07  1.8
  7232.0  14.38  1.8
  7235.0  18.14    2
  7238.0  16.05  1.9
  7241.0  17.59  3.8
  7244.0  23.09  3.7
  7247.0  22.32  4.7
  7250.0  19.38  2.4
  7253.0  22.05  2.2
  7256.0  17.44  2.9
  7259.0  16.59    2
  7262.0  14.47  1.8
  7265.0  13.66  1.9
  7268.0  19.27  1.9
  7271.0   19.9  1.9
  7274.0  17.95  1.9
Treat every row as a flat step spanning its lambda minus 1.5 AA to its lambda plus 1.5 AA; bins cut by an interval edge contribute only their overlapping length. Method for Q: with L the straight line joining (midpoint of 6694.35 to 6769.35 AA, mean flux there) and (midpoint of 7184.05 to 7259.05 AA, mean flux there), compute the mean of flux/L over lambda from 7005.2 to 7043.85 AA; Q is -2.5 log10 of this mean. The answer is 0.09 mag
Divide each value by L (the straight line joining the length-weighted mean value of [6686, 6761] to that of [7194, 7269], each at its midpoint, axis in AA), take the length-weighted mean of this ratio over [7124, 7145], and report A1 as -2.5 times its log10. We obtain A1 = 0.098 mag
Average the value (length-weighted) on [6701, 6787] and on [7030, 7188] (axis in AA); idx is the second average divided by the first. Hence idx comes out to 0.9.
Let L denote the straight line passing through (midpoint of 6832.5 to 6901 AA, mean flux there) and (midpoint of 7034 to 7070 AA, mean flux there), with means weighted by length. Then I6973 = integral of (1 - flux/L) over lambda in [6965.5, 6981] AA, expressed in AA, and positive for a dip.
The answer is -1.2 AA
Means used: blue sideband 15.2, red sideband 14.4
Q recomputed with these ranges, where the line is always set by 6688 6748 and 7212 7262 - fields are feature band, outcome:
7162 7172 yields 0.22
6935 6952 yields 0.14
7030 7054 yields 0.22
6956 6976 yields 0.10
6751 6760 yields -0.02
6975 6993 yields 0.05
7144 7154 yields 0.17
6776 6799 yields -0.03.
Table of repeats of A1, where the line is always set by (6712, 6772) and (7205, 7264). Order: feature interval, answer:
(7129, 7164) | 0.13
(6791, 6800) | -0.01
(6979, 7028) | 0.08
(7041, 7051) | 0.23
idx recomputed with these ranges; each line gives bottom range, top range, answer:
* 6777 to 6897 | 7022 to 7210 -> 0.94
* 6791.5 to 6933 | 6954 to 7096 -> 0.94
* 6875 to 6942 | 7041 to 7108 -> 0.87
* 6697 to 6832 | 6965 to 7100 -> 0.91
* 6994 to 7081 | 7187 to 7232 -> 1.11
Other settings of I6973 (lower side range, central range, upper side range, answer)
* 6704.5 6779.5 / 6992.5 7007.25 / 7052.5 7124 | -0.78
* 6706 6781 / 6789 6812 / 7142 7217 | -0.79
